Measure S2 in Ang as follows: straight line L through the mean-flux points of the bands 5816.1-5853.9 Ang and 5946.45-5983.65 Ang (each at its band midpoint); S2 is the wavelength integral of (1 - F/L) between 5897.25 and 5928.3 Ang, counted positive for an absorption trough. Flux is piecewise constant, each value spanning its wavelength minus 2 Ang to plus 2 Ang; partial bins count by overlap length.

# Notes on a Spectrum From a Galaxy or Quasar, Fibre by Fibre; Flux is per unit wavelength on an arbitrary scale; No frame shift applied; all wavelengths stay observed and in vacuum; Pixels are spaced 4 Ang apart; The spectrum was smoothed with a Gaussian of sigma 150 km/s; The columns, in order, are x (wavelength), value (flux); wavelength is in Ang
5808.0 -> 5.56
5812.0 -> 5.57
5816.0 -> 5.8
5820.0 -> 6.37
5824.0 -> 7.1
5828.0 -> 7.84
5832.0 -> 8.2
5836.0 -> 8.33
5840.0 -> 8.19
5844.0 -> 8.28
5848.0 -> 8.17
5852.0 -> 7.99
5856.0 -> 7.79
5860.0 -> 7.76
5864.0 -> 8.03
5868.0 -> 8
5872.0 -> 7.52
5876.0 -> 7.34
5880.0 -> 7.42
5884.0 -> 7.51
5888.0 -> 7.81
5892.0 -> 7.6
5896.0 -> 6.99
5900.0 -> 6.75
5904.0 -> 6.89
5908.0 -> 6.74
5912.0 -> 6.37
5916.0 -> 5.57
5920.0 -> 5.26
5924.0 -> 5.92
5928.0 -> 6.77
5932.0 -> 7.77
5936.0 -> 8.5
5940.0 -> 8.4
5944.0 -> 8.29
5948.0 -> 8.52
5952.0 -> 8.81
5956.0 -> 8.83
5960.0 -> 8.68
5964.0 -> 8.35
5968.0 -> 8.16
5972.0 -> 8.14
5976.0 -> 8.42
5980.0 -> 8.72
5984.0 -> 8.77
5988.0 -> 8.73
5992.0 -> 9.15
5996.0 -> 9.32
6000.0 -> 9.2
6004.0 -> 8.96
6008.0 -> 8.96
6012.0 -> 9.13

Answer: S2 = 7.3 Ang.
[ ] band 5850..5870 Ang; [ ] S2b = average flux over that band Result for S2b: 7.91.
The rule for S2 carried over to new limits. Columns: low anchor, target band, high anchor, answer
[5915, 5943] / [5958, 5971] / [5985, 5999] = -0.36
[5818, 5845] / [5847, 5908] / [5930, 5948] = 3.27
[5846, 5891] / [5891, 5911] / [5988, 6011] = 2.84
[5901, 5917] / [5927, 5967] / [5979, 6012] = -3.97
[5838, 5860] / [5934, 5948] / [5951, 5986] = 0.02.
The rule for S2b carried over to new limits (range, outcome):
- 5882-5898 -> 7.48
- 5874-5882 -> 7.38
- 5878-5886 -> 7.46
